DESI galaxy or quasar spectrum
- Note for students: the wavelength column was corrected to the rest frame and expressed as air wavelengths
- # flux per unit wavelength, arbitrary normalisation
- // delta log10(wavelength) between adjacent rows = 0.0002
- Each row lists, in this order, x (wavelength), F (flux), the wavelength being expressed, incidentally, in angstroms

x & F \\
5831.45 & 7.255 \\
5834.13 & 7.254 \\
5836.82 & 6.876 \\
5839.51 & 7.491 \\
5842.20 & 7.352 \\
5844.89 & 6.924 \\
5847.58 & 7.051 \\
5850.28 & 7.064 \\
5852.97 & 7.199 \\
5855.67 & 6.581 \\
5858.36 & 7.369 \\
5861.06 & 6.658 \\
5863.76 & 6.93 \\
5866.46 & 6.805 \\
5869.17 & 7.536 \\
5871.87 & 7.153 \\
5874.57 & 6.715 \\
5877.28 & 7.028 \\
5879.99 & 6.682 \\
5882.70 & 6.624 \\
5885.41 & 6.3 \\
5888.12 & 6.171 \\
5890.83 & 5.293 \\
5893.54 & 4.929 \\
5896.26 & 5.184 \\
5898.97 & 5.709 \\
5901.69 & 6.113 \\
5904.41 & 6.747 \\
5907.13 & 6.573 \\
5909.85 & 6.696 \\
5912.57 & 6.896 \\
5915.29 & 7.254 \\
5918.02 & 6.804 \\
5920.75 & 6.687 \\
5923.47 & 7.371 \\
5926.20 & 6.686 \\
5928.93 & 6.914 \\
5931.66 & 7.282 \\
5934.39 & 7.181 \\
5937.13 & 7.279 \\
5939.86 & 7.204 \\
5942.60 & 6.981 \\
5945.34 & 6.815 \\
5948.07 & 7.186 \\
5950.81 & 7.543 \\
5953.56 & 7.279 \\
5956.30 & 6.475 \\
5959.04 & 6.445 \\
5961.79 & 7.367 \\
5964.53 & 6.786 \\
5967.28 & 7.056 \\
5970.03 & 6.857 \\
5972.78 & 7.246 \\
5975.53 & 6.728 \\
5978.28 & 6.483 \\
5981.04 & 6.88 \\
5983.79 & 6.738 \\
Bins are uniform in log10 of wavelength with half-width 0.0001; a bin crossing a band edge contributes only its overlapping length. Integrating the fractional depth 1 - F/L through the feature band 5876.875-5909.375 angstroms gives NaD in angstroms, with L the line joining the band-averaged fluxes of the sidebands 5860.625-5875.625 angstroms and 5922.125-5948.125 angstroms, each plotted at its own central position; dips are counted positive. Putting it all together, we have 4.3 angstroms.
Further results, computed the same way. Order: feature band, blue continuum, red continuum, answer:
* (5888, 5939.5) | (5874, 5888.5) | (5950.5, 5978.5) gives 1.5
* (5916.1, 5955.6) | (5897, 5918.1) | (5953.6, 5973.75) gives -2.0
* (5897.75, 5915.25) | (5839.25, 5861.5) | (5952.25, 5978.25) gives 1.2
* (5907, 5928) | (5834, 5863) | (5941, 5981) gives 0.3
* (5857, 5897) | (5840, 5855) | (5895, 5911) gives 0.7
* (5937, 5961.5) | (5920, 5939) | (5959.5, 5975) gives 0.1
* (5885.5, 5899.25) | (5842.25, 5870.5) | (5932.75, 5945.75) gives 3.0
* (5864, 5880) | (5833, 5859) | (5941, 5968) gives 0.2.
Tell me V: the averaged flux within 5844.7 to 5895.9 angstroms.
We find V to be 6.65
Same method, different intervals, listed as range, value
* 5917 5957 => 7.06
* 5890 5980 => 6.74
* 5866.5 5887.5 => 6.83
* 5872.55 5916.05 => 6.31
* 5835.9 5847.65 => 7.16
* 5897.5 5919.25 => 6.59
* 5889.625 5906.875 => 5.72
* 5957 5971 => 6.88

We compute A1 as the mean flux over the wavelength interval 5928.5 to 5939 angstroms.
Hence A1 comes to 7.19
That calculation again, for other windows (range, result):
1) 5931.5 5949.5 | 7.12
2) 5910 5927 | 6.94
